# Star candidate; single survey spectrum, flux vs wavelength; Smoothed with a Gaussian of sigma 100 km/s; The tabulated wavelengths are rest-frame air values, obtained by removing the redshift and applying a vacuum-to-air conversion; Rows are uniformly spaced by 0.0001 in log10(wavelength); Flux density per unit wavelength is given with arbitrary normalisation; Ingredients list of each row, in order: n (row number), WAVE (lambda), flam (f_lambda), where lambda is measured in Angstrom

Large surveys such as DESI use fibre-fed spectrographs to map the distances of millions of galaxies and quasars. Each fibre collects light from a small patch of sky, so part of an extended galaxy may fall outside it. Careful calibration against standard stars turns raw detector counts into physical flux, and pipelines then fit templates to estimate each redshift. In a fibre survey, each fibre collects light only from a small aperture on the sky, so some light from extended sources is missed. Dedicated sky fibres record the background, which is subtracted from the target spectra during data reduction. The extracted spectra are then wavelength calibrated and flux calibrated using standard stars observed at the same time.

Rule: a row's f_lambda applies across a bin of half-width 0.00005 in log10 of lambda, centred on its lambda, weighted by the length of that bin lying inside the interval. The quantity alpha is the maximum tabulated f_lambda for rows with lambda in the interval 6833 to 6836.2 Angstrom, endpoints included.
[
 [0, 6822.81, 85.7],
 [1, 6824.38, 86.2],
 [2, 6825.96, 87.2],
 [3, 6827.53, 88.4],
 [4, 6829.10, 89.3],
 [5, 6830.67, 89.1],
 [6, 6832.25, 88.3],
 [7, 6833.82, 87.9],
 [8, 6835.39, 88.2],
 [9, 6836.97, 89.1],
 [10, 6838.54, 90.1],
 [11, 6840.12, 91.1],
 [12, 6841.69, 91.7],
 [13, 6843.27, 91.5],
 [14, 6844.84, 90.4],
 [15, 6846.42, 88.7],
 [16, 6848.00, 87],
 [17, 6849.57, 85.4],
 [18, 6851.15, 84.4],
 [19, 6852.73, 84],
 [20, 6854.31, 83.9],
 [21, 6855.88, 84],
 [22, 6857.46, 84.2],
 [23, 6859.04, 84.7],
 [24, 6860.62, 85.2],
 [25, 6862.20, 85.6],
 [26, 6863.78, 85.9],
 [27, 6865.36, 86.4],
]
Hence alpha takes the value 88.2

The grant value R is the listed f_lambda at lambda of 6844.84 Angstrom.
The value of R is 90.4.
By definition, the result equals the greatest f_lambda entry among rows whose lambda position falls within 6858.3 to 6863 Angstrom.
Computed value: 85.6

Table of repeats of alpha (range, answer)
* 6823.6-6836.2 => 89.3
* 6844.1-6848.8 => 90.4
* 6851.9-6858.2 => 84.2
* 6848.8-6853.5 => 85.4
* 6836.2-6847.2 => 91.7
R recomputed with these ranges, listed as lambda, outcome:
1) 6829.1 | 89.3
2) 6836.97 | 89.1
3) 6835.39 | 88.2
